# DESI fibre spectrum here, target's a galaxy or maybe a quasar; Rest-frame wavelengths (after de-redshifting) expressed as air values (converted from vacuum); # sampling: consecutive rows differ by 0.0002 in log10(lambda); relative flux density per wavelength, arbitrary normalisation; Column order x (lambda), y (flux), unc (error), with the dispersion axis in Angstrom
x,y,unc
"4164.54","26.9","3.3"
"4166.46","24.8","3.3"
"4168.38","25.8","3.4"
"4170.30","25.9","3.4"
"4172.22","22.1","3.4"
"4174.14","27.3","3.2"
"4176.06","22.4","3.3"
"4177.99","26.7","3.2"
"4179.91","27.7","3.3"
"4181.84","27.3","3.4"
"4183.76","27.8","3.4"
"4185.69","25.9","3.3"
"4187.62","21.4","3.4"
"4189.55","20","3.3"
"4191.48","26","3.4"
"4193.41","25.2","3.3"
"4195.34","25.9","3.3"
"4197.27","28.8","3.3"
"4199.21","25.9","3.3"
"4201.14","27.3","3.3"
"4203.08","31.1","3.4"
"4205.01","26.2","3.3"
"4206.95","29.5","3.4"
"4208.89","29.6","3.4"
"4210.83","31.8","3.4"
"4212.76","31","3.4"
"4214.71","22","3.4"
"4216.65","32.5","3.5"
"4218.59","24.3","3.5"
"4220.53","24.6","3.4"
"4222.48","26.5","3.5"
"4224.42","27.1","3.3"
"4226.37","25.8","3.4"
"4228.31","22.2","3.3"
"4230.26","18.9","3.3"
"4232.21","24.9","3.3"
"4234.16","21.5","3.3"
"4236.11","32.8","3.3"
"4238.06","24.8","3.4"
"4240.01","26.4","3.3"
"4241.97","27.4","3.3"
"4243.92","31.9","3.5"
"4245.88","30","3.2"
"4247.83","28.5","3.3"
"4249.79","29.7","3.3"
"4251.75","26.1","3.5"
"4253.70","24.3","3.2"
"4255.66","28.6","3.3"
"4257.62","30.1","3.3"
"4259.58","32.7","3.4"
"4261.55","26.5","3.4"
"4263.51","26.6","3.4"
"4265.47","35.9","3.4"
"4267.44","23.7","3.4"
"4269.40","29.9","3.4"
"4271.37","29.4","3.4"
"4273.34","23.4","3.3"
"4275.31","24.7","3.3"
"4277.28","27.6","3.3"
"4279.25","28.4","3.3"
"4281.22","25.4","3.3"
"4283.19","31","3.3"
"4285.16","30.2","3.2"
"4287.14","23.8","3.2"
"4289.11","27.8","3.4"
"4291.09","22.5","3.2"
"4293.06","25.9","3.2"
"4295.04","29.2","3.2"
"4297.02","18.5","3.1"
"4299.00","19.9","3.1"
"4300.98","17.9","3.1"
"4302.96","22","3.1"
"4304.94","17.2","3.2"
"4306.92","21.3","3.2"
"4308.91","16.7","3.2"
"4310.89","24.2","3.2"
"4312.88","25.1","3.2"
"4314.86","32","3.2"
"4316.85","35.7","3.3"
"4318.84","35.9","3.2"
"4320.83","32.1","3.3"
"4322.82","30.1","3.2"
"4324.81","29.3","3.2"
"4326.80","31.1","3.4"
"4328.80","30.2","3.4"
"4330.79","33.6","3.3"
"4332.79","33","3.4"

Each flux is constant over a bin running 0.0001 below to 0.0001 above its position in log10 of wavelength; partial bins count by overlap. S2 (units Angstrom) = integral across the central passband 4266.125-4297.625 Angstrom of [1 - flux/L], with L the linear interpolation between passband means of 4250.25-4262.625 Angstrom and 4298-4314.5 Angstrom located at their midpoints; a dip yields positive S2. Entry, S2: -2.7 Angstrom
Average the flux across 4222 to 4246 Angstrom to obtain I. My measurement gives 26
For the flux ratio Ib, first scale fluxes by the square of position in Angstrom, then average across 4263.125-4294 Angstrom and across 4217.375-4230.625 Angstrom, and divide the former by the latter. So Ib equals 1.14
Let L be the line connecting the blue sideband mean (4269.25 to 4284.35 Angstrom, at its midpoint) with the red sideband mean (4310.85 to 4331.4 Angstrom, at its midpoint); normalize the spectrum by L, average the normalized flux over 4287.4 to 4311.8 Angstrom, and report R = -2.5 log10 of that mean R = 0.309 mag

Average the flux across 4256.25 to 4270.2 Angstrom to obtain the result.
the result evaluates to 29.3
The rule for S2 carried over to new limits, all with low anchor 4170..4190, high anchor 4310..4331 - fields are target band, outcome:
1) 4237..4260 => -0.4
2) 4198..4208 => -0.8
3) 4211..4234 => 1.1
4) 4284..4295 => 1.2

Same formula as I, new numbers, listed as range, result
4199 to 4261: 27.4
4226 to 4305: 26.3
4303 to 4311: 19.6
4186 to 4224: 26.8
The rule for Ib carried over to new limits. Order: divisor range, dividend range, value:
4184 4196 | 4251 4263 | 1.19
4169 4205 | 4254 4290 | 1.13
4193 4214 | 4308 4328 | 1.09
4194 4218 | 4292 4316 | 0.83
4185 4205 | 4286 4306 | 0.92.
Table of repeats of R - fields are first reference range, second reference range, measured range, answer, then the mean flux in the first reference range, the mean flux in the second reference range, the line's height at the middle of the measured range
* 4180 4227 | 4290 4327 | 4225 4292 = -0.042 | 26.8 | 25.5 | 26.1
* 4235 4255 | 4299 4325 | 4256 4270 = -0.068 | 28.2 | 25.8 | 27.5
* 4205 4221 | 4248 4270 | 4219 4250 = 0.080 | 28.2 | 28.5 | 28.3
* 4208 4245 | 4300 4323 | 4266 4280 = -0.035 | 26.6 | 25.7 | 26.1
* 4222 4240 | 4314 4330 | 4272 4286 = 0.057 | 25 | 32.1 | 28.7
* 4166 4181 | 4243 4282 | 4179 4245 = 0.002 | 25.4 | 28.2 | 26.6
